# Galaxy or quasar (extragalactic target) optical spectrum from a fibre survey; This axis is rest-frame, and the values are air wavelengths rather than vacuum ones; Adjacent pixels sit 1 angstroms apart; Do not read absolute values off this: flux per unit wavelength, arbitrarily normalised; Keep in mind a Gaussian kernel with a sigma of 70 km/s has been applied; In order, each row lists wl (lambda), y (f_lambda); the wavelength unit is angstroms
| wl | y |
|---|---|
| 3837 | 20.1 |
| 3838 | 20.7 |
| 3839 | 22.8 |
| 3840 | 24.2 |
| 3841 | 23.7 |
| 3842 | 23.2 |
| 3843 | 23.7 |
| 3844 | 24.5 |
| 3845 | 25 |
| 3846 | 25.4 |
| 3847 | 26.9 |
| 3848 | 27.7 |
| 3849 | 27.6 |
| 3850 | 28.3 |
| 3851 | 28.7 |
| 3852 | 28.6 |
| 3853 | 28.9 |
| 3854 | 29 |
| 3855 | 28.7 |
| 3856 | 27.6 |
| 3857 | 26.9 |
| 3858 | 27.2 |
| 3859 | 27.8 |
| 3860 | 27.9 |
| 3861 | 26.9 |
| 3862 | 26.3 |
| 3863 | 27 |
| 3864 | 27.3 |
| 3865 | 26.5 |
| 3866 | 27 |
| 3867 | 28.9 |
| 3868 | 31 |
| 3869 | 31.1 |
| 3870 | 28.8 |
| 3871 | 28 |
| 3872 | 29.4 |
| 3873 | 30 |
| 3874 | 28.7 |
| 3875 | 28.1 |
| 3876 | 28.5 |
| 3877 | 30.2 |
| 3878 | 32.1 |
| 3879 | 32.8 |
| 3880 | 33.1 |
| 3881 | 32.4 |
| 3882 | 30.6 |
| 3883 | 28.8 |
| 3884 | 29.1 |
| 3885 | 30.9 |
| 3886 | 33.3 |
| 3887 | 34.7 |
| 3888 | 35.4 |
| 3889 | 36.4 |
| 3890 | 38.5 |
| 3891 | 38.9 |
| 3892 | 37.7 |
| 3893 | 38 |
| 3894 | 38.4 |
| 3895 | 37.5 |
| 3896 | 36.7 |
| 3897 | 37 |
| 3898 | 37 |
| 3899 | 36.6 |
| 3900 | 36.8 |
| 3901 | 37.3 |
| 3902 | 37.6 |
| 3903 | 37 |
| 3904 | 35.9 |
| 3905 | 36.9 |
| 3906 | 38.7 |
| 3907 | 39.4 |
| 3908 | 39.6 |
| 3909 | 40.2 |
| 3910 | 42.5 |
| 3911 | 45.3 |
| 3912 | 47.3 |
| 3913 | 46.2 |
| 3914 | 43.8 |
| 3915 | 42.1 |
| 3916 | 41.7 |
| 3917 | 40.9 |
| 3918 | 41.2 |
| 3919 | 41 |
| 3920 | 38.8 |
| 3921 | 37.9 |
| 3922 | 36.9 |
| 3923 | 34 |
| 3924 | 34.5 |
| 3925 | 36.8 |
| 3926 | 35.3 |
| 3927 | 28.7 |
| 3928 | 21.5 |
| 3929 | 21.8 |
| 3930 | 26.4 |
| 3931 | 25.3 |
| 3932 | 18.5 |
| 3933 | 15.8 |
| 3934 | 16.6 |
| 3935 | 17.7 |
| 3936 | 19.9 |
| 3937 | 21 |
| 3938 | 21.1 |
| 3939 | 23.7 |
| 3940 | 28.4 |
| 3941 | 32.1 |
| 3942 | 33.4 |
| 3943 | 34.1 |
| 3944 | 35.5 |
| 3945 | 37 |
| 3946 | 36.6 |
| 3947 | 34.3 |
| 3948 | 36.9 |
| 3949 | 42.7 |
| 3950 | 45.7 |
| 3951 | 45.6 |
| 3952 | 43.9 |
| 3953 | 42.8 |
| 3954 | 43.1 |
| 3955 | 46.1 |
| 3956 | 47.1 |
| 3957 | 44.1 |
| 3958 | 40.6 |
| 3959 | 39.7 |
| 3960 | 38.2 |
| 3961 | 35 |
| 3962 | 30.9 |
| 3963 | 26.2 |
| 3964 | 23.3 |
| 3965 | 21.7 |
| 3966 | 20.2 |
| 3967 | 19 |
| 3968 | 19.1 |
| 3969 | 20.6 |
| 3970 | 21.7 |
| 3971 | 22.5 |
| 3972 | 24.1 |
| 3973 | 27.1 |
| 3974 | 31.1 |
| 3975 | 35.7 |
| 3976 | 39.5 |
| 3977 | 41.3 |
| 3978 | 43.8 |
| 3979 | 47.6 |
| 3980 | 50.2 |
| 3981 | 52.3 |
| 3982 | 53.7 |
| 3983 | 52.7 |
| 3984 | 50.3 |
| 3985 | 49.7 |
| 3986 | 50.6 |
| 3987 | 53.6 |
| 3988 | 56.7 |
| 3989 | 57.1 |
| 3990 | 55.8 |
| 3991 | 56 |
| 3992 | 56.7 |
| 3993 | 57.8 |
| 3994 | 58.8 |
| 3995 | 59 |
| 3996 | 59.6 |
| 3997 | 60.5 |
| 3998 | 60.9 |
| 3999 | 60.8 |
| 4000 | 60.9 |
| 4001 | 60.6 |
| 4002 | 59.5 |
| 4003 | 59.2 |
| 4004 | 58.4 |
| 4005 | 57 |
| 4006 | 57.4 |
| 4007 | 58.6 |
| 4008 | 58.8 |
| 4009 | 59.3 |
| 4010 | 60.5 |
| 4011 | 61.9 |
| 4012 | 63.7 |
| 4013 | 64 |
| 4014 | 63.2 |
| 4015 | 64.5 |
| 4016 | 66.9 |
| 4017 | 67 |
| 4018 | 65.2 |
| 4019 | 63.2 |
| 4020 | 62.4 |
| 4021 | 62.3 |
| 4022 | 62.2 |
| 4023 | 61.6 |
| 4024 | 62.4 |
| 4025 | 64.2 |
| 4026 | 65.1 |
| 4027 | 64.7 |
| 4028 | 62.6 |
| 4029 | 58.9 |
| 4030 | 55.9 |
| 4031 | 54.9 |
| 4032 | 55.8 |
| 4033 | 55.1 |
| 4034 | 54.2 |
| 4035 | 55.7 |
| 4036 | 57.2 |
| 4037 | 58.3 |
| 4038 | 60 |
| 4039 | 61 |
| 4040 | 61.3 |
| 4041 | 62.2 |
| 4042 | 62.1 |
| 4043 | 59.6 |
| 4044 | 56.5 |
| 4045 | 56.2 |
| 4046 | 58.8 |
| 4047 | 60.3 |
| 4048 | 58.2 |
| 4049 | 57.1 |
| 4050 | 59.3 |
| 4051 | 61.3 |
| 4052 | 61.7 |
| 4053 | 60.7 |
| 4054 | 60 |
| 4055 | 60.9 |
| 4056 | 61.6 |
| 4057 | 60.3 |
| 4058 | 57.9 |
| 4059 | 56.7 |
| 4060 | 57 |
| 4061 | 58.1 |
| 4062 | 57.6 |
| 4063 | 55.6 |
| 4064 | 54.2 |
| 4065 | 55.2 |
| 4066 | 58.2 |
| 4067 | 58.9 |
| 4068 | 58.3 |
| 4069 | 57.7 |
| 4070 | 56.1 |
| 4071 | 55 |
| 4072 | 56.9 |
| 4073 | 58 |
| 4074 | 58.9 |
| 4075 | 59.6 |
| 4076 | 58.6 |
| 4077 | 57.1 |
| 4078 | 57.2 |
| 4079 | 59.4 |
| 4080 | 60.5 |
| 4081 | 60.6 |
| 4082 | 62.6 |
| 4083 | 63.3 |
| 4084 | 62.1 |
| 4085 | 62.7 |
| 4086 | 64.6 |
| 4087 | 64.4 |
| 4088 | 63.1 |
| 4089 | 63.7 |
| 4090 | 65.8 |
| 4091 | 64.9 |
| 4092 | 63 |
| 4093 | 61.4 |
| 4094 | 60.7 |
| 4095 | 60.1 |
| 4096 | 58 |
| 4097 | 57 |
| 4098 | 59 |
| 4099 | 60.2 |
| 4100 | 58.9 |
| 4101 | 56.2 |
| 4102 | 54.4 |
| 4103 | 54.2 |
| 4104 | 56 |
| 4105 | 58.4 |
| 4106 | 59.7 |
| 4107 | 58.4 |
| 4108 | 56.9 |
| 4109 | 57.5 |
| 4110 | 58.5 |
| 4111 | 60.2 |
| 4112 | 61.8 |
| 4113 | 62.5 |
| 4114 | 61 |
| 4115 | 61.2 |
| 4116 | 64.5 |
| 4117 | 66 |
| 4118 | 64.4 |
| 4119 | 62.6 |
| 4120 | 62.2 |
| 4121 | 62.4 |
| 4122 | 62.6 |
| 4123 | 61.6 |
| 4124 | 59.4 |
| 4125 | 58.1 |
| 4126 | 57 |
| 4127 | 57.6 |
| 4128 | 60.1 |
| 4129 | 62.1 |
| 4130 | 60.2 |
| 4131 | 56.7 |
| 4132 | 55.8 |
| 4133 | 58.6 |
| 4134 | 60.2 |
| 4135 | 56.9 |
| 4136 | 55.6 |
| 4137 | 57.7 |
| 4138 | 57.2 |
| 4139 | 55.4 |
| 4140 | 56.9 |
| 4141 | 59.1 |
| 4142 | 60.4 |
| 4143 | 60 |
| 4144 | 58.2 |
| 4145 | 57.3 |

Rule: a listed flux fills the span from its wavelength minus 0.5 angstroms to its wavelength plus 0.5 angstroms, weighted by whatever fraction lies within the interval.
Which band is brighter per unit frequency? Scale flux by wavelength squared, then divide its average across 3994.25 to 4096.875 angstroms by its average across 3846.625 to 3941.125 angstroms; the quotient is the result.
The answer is 2.02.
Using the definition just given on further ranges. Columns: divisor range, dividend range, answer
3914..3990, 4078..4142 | 1.83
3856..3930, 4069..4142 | 1.95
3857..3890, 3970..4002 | 1.75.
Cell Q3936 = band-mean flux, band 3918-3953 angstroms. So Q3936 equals 31.5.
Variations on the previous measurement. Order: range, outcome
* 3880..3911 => 36.4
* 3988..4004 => 58.8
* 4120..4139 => 58.9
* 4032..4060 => 58.9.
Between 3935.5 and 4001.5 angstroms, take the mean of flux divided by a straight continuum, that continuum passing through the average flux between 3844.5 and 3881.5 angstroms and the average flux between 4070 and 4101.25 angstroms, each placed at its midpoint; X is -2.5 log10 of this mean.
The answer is 0.08 mag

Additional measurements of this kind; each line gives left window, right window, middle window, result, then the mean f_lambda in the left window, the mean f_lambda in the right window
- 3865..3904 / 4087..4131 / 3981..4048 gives -0.209 mag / 33.2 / 60.3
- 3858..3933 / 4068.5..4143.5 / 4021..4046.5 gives -0.172 mag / 33.8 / 59.7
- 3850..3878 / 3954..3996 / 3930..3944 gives 0.458 mag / 28.4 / 41.2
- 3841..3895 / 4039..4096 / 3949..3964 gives 0.074 mag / 29.8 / 59.7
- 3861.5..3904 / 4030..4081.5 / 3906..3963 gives 0.141 mag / 32.7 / 58.3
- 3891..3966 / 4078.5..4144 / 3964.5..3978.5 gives 0.431 mag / 35.2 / 60.1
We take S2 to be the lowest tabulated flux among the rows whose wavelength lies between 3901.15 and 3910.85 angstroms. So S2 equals 35.9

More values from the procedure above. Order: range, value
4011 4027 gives 61.6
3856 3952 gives 15.8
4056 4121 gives 54.2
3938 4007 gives 19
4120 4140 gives 55.4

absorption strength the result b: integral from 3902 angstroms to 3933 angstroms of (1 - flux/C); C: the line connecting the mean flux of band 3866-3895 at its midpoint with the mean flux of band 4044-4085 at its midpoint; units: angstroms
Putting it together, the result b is 1.0 angstroms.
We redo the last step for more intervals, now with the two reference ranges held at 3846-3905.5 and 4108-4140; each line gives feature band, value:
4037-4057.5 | -3.55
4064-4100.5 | -3.24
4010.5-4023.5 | -4.39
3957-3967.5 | 2.83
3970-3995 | -1.56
